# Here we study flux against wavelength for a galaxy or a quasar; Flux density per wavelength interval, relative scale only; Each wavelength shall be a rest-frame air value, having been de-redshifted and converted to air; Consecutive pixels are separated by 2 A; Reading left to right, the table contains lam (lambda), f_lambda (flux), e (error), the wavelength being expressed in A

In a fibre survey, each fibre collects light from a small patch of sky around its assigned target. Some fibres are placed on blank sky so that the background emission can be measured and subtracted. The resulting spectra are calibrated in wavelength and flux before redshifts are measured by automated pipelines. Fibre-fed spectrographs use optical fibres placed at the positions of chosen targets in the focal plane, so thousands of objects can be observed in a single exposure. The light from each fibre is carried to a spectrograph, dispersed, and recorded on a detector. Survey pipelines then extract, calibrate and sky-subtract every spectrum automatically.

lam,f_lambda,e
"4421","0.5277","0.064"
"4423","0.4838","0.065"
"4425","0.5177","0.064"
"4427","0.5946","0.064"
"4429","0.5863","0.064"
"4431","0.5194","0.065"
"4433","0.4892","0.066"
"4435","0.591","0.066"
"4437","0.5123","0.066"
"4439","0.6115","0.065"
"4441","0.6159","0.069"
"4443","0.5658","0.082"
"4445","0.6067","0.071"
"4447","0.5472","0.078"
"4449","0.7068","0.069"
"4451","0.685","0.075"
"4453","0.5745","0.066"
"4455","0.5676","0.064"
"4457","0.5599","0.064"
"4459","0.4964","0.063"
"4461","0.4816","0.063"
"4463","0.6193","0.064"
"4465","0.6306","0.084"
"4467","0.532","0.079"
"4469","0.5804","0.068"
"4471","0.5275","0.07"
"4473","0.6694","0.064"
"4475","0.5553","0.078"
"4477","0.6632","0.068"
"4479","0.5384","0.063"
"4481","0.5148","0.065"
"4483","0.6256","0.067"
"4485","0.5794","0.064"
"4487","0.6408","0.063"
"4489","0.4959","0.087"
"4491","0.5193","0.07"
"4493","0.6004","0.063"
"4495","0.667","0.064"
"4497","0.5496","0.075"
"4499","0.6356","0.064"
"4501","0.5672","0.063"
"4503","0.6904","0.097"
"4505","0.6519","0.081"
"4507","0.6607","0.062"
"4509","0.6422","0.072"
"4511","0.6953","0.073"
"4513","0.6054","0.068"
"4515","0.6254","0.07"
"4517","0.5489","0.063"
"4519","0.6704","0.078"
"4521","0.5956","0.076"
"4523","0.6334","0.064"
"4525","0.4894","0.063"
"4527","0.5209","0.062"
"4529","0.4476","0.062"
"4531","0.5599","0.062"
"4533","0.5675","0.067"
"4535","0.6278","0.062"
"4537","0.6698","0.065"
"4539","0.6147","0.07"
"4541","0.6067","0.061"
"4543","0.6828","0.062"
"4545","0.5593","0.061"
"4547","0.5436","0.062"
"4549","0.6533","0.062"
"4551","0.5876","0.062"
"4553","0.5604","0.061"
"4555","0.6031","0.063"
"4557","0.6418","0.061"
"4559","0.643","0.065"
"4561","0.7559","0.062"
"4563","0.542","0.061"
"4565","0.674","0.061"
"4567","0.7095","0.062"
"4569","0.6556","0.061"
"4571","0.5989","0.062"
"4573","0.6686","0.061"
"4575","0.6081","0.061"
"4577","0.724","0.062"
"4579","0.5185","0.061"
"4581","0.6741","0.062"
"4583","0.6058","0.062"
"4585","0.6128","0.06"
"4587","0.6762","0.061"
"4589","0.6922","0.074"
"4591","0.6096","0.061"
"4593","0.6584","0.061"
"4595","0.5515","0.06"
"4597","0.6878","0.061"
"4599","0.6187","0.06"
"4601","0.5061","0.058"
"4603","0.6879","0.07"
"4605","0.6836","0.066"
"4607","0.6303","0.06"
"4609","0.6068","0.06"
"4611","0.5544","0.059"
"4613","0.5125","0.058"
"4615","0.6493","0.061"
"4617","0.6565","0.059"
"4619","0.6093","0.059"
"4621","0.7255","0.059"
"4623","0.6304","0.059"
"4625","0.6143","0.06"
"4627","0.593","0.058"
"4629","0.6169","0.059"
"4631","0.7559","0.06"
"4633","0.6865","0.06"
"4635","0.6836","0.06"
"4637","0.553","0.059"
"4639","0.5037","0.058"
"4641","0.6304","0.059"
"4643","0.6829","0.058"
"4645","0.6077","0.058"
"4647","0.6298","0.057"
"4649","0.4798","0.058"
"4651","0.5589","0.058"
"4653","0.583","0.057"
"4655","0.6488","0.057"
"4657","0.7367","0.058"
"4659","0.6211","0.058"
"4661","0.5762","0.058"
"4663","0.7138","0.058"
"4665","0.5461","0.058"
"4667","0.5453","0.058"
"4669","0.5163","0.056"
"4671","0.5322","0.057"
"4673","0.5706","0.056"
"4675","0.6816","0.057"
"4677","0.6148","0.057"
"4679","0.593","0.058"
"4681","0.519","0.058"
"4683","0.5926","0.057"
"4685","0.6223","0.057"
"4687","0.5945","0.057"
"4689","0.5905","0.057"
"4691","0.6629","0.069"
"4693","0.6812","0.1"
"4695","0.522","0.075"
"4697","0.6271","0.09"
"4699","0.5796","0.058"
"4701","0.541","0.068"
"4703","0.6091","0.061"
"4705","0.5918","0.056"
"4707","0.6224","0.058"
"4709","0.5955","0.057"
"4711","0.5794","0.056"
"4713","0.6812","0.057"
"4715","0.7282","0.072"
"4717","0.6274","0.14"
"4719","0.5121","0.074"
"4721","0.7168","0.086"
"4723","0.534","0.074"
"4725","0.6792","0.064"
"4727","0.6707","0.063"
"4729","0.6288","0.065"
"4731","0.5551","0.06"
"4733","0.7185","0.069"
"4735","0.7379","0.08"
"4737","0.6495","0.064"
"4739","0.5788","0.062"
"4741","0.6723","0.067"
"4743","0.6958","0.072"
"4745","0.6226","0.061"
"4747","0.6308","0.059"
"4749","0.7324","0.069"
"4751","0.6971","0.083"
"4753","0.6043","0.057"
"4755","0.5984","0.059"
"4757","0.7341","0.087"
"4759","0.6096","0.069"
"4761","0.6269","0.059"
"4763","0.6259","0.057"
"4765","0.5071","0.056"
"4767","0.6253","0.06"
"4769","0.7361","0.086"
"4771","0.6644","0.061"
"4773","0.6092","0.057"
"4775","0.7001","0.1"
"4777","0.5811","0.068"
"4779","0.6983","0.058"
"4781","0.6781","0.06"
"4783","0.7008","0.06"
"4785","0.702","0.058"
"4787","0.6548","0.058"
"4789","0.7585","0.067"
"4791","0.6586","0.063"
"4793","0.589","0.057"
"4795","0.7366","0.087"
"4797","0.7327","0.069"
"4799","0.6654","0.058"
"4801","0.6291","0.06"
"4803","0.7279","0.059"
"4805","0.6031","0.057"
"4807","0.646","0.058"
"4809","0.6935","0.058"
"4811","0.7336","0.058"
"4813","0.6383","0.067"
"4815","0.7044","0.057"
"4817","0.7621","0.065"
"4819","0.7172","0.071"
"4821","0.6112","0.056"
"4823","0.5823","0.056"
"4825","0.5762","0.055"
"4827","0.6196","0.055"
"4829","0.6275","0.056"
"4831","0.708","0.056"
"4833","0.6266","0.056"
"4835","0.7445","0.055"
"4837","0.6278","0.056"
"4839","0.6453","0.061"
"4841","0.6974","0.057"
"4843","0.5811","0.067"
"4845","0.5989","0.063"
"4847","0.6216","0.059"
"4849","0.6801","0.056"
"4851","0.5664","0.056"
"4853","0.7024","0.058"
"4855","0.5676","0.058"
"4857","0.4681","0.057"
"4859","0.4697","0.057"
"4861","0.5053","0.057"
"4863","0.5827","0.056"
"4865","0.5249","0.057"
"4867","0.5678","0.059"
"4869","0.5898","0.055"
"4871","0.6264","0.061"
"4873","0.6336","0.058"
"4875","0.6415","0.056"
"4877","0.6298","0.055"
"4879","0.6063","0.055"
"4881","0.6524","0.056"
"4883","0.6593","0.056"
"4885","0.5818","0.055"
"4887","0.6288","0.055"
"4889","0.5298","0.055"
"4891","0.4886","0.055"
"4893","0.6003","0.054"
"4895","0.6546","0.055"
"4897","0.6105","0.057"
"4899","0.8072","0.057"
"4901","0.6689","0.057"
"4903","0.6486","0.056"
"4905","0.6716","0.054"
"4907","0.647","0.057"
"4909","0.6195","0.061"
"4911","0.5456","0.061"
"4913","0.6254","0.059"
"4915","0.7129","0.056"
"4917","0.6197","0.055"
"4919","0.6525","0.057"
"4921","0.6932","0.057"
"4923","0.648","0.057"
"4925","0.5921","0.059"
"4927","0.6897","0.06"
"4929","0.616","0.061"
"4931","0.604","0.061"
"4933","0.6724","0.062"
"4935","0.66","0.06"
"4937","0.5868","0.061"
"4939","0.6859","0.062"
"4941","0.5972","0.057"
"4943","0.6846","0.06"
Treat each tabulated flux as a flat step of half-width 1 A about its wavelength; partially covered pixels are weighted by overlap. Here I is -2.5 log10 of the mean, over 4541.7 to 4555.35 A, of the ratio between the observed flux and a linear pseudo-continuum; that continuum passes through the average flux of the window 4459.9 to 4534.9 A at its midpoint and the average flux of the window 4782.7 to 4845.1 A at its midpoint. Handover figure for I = 0.01 mag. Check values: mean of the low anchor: 0.589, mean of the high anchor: 0.666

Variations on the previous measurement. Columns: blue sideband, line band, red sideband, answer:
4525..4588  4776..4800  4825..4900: -0.11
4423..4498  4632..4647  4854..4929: -0.06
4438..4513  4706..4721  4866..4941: -0.02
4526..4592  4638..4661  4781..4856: 0.05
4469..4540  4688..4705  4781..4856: 0.06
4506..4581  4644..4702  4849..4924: 0.03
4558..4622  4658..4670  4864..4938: 0.08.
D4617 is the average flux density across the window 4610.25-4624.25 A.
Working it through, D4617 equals 0.621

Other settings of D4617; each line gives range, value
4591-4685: 0.612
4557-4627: 0.633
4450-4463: 0.565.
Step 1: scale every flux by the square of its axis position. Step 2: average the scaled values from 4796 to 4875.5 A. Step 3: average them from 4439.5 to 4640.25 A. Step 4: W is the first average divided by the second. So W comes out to 1.2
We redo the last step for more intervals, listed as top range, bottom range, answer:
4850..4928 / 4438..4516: 1.22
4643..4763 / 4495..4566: 1.10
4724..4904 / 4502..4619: 1.15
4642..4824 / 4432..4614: 1.15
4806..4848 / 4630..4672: 1.16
